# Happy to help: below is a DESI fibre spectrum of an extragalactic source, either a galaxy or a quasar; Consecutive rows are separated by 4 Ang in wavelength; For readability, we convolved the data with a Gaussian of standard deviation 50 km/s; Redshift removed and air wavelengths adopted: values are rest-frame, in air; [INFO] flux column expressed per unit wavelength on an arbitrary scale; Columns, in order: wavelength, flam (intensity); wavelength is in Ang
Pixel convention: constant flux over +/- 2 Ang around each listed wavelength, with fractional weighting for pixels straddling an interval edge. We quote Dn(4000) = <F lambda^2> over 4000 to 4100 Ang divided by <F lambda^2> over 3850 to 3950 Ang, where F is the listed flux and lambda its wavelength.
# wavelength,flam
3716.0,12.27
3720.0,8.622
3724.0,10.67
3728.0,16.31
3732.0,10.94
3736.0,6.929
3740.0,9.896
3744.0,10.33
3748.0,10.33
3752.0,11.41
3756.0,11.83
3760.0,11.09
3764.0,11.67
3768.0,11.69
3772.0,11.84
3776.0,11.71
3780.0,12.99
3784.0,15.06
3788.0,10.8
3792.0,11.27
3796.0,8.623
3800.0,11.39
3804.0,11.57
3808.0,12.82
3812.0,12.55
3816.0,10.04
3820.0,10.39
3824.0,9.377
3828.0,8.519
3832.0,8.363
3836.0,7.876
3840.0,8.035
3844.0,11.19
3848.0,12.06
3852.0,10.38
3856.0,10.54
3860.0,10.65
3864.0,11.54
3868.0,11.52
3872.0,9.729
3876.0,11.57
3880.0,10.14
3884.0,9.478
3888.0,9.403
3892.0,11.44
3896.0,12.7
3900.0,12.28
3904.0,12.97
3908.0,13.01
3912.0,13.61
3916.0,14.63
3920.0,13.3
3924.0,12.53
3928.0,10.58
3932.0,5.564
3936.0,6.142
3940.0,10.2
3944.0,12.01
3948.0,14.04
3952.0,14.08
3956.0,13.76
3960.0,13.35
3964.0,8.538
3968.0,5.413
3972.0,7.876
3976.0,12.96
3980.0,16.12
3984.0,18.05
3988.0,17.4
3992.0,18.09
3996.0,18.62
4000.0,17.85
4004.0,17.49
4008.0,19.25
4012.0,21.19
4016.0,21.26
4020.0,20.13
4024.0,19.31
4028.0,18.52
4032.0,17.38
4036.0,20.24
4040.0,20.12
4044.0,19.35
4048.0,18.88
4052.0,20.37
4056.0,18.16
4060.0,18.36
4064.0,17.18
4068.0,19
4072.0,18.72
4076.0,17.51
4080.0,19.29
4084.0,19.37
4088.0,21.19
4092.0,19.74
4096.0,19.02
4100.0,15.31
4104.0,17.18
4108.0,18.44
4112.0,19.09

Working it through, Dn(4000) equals 1.84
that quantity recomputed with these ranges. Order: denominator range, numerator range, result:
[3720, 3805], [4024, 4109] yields 1.94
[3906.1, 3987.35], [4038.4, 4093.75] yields 1.70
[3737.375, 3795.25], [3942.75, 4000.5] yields 1.34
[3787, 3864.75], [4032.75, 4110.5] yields 2.05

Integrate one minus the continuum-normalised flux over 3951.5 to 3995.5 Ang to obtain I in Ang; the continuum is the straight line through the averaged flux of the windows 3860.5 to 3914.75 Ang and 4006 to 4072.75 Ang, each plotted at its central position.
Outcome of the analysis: 7.14 Ang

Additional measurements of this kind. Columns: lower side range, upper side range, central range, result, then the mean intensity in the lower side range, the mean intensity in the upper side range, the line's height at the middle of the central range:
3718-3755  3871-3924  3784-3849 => 4.86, 10.6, 11.9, 11.3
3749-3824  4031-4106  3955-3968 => 4.27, 11.5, 18.8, 16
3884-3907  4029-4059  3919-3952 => 7.19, 11.6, 19.2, 13.6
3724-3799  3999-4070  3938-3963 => 5.99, 11.4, 19.1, 16.7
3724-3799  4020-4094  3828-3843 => 5.57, 11.4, 19.1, 13.3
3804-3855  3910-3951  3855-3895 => 0.18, 10.2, 11.3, 10.7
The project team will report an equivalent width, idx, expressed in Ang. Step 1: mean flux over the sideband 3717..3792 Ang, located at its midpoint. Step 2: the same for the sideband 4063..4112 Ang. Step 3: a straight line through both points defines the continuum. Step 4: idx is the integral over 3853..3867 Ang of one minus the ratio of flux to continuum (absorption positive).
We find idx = 2.8 Ang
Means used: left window 11.4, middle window 10.9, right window 18.5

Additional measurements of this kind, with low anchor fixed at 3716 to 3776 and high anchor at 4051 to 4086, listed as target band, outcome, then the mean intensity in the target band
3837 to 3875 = 8.5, 10.6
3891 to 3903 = 1.9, 12.3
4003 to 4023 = -3.1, 20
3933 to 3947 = 5.5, 9.5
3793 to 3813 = 1.7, 11.3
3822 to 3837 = 5.1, 8.58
